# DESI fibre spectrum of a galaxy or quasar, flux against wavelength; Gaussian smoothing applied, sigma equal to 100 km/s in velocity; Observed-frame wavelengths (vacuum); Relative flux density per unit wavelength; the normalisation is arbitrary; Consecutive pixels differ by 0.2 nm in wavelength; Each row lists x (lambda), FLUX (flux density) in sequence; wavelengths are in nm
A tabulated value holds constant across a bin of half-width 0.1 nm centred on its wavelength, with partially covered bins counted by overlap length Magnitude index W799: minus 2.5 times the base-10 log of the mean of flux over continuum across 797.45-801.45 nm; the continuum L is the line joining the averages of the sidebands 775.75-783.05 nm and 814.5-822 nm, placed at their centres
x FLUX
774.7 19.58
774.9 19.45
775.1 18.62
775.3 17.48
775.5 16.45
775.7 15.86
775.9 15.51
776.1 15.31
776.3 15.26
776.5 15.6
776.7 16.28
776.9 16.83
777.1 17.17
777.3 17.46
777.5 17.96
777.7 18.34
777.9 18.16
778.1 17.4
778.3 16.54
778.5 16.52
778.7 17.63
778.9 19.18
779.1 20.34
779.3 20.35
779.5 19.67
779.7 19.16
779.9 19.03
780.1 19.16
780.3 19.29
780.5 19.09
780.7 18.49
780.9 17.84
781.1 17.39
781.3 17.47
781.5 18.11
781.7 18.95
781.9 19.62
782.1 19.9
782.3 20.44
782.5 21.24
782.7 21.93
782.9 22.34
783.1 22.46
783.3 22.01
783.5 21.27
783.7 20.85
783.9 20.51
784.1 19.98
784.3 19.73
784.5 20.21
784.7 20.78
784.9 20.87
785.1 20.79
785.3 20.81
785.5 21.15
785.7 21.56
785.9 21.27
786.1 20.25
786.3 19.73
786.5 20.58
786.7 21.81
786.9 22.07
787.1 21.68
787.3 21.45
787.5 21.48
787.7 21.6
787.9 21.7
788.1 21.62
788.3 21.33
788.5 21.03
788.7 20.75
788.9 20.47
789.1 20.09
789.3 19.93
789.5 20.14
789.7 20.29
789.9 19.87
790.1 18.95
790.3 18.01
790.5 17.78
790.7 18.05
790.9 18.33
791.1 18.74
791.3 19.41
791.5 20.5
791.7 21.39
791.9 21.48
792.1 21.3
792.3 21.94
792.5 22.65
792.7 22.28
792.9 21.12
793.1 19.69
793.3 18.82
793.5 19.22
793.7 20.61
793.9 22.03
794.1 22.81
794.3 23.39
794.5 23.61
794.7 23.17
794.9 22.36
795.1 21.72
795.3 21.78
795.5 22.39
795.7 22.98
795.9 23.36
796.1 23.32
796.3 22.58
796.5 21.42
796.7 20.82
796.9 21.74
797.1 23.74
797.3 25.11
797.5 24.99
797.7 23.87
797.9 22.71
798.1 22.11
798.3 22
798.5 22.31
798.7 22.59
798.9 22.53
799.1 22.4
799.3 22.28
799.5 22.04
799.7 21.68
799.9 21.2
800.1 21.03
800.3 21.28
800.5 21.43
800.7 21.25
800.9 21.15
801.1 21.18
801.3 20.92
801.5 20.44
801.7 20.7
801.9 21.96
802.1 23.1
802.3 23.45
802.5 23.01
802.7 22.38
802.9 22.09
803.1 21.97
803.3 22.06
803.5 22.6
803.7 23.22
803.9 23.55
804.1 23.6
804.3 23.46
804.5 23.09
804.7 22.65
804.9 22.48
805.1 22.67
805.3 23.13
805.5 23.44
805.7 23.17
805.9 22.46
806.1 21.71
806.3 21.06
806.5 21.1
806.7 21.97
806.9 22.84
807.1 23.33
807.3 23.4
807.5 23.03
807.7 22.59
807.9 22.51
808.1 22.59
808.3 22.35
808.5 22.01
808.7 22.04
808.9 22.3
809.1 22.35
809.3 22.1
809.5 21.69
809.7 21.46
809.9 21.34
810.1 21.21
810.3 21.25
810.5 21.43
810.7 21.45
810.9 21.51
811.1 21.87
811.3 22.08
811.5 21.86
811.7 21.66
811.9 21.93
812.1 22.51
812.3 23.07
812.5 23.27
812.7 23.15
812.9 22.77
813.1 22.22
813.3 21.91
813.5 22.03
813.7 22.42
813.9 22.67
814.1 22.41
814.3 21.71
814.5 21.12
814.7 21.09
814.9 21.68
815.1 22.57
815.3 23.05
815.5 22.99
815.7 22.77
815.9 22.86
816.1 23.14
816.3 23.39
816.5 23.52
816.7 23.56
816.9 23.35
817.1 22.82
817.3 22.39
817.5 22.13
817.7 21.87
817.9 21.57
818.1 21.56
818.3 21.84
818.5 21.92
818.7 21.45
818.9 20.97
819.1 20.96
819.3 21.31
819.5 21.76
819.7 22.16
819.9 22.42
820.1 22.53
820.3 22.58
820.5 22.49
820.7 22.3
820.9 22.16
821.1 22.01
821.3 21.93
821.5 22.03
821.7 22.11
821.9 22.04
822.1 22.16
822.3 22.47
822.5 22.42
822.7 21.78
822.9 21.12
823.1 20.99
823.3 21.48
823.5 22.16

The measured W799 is -0.08 mag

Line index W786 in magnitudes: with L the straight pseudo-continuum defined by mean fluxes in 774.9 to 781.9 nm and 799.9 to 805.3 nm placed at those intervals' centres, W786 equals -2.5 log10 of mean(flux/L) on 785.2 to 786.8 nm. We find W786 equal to -0.093 mag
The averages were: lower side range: 17.8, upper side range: 22.2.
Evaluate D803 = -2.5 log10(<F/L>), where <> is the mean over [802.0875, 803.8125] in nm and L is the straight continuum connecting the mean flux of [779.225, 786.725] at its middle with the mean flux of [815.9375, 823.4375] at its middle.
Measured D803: -0.07 mag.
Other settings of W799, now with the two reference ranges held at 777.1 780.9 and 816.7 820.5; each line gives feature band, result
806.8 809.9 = -0.06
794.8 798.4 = -0.14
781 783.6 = -0.08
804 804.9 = -0.12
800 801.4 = -0.04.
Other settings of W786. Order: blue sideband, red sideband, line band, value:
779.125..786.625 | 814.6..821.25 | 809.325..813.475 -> -0.005 mag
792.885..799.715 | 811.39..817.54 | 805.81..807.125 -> 0.021 mag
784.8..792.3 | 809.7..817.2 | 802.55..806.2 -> -0.055 mag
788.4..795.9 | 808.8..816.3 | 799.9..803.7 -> -0.018 mag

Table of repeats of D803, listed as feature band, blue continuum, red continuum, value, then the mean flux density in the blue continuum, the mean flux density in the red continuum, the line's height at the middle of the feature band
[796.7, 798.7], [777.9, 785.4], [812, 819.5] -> -0.11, 19.6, 22.3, 20.9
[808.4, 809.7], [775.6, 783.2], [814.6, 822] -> -0.03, 18.4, 22.3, 21.3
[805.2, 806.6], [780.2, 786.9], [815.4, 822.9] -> -0.04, 20.3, 22.2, 21.5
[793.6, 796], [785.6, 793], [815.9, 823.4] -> -0.08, 20.6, 22.1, 20.9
